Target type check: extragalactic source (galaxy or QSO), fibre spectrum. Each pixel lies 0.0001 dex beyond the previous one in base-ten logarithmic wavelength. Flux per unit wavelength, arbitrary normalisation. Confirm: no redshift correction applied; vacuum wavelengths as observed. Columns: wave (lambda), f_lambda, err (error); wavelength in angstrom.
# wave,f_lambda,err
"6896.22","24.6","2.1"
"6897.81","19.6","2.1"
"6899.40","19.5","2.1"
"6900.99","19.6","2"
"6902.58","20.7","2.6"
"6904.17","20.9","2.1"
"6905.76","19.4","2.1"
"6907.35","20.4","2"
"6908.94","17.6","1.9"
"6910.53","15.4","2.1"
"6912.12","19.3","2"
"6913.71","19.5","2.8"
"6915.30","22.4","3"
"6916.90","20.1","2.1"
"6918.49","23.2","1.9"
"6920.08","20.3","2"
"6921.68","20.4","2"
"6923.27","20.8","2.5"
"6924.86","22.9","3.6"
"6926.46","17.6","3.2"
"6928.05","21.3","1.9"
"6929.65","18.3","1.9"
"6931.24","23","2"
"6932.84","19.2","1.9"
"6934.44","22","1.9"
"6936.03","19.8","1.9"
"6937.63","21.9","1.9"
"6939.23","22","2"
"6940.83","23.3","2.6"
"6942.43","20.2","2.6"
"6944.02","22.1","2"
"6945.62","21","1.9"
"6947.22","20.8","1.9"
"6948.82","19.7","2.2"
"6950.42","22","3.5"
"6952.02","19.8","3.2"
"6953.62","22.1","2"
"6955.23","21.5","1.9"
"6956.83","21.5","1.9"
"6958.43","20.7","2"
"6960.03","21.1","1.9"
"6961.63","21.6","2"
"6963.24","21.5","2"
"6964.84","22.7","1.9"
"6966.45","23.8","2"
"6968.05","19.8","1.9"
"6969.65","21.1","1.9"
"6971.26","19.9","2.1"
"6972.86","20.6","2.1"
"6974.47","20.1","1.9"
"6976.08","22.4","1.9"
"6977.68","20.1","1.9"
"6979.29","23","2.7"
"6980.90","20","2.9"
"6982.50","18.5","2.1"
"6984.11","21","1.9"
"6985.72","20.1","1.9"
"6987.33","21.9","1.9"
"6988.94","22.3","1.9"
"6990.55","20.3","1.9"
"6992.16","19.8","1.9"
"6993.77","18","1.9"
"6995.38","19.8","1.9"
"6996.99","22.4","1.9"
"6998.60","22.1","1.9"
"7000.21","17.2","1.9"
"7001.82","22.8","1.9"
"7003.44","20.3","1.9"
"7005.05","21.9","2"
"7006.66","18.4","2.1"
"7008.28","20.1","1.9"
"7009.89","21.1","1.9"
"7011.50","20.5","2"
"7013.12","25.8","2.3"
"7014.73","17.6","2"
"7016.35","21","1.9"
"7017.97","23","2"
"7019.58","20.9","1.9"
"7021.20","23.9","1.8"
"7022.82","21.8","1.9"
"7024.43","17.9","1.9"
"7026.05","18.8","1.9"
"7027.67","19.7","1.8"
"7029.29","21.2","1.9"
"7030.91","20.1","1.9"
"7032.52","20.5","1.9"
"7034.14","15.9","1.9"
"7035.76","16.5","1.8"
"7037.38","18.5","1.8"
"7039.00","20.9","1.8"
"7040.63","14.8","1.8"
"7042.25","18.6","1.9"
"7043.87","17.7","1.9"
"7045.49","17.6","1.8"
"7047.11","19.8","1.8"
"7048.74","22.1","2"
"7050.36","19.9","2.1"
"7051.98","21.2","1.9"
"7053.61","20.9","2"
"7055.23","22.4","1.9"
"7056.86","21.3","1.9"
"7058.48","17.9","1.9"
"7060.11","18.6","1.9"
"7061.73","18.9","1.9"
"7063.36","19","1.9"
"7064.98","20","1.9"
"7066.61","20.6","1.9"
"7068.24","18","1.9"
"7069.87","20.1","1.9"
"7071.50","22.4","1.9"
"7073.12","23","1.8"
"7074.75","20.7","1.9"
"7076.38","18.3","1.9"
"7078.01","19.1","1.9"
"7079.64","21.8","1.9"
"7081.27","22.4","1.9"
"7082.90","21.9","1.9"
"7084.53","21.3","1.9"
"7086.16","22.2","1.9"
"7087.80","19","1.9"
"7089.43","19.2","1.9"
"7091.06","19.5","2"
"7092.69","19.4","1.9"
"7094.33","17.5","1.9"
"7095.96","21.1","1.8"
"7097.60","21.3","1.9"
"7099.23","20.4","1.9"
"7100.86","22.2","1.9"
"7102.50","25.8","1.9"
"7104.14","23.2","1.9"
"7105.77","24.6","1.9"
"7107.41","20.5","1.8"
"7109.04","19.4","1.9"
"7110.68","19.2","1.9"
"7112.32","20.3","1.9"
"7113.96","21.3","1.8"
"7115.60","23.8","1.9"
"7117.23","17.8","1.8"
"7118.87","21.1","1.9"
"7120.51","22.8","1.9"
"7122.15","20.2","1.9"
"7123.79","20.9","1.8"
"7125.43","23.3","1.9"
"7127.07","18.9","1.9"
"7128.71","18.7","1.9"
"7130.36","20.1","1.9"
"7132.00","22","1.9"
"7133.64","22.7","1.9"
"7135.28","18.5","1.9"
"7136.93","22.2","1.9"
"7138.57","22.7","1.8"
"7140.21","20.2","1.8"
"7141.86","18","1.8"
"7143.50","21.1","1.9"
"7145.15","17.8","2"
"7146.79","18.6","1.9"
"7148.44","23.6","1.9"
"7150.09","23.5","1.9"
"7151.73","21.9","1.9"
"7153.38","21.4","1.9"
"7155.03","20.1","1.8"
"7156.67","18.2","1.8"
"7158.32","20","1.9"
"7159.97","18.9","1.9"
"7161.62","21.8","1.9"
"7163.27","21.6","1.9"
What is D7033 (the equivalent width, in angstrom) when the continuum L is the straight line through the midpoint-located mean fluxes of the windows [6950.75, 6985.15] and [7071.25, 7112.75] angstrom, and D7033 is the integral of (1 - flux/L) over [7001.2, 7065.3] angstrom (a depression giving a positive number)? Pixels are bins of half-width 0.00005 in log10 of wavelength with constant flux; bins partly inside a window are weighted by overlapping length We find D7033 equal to 3.2 angstrom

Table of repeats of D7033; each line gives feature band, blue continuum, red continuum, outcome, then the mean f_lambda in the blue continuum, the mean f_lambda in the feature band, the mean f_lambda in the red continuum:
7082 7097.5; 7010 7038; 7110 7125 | 0.4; 20.2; 20.2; 20.9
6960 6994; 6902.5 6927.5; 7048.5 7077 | -1.3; 20.1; 20.9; 20.3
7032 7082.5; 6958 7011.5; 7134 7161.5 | 2.4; 20.8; 19.7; 20.5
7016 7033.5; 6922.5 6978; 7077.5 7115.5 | 0.3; 21.1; 20.8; 21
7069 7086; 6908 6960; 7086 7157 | -0.3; 20.7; 21.1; 20.8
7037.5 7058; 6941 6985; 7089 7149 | 1.2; 21.1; 19.7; 20.8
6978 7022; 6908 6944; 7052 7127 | -0.5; 20.5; 20.9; 20.8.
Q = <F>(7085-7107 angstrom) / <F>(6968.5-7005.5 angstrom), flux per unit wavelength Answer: 1.0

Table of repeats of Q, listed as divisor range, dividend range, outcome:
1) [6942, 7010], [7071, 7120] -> 1.01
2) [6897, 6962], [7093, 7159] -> 1.02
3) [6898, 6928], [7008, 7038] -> 1.01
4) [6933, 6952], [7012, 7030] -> 0.99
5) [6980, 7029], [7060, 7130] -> 1.00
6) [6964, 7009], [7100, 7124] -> 1.04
